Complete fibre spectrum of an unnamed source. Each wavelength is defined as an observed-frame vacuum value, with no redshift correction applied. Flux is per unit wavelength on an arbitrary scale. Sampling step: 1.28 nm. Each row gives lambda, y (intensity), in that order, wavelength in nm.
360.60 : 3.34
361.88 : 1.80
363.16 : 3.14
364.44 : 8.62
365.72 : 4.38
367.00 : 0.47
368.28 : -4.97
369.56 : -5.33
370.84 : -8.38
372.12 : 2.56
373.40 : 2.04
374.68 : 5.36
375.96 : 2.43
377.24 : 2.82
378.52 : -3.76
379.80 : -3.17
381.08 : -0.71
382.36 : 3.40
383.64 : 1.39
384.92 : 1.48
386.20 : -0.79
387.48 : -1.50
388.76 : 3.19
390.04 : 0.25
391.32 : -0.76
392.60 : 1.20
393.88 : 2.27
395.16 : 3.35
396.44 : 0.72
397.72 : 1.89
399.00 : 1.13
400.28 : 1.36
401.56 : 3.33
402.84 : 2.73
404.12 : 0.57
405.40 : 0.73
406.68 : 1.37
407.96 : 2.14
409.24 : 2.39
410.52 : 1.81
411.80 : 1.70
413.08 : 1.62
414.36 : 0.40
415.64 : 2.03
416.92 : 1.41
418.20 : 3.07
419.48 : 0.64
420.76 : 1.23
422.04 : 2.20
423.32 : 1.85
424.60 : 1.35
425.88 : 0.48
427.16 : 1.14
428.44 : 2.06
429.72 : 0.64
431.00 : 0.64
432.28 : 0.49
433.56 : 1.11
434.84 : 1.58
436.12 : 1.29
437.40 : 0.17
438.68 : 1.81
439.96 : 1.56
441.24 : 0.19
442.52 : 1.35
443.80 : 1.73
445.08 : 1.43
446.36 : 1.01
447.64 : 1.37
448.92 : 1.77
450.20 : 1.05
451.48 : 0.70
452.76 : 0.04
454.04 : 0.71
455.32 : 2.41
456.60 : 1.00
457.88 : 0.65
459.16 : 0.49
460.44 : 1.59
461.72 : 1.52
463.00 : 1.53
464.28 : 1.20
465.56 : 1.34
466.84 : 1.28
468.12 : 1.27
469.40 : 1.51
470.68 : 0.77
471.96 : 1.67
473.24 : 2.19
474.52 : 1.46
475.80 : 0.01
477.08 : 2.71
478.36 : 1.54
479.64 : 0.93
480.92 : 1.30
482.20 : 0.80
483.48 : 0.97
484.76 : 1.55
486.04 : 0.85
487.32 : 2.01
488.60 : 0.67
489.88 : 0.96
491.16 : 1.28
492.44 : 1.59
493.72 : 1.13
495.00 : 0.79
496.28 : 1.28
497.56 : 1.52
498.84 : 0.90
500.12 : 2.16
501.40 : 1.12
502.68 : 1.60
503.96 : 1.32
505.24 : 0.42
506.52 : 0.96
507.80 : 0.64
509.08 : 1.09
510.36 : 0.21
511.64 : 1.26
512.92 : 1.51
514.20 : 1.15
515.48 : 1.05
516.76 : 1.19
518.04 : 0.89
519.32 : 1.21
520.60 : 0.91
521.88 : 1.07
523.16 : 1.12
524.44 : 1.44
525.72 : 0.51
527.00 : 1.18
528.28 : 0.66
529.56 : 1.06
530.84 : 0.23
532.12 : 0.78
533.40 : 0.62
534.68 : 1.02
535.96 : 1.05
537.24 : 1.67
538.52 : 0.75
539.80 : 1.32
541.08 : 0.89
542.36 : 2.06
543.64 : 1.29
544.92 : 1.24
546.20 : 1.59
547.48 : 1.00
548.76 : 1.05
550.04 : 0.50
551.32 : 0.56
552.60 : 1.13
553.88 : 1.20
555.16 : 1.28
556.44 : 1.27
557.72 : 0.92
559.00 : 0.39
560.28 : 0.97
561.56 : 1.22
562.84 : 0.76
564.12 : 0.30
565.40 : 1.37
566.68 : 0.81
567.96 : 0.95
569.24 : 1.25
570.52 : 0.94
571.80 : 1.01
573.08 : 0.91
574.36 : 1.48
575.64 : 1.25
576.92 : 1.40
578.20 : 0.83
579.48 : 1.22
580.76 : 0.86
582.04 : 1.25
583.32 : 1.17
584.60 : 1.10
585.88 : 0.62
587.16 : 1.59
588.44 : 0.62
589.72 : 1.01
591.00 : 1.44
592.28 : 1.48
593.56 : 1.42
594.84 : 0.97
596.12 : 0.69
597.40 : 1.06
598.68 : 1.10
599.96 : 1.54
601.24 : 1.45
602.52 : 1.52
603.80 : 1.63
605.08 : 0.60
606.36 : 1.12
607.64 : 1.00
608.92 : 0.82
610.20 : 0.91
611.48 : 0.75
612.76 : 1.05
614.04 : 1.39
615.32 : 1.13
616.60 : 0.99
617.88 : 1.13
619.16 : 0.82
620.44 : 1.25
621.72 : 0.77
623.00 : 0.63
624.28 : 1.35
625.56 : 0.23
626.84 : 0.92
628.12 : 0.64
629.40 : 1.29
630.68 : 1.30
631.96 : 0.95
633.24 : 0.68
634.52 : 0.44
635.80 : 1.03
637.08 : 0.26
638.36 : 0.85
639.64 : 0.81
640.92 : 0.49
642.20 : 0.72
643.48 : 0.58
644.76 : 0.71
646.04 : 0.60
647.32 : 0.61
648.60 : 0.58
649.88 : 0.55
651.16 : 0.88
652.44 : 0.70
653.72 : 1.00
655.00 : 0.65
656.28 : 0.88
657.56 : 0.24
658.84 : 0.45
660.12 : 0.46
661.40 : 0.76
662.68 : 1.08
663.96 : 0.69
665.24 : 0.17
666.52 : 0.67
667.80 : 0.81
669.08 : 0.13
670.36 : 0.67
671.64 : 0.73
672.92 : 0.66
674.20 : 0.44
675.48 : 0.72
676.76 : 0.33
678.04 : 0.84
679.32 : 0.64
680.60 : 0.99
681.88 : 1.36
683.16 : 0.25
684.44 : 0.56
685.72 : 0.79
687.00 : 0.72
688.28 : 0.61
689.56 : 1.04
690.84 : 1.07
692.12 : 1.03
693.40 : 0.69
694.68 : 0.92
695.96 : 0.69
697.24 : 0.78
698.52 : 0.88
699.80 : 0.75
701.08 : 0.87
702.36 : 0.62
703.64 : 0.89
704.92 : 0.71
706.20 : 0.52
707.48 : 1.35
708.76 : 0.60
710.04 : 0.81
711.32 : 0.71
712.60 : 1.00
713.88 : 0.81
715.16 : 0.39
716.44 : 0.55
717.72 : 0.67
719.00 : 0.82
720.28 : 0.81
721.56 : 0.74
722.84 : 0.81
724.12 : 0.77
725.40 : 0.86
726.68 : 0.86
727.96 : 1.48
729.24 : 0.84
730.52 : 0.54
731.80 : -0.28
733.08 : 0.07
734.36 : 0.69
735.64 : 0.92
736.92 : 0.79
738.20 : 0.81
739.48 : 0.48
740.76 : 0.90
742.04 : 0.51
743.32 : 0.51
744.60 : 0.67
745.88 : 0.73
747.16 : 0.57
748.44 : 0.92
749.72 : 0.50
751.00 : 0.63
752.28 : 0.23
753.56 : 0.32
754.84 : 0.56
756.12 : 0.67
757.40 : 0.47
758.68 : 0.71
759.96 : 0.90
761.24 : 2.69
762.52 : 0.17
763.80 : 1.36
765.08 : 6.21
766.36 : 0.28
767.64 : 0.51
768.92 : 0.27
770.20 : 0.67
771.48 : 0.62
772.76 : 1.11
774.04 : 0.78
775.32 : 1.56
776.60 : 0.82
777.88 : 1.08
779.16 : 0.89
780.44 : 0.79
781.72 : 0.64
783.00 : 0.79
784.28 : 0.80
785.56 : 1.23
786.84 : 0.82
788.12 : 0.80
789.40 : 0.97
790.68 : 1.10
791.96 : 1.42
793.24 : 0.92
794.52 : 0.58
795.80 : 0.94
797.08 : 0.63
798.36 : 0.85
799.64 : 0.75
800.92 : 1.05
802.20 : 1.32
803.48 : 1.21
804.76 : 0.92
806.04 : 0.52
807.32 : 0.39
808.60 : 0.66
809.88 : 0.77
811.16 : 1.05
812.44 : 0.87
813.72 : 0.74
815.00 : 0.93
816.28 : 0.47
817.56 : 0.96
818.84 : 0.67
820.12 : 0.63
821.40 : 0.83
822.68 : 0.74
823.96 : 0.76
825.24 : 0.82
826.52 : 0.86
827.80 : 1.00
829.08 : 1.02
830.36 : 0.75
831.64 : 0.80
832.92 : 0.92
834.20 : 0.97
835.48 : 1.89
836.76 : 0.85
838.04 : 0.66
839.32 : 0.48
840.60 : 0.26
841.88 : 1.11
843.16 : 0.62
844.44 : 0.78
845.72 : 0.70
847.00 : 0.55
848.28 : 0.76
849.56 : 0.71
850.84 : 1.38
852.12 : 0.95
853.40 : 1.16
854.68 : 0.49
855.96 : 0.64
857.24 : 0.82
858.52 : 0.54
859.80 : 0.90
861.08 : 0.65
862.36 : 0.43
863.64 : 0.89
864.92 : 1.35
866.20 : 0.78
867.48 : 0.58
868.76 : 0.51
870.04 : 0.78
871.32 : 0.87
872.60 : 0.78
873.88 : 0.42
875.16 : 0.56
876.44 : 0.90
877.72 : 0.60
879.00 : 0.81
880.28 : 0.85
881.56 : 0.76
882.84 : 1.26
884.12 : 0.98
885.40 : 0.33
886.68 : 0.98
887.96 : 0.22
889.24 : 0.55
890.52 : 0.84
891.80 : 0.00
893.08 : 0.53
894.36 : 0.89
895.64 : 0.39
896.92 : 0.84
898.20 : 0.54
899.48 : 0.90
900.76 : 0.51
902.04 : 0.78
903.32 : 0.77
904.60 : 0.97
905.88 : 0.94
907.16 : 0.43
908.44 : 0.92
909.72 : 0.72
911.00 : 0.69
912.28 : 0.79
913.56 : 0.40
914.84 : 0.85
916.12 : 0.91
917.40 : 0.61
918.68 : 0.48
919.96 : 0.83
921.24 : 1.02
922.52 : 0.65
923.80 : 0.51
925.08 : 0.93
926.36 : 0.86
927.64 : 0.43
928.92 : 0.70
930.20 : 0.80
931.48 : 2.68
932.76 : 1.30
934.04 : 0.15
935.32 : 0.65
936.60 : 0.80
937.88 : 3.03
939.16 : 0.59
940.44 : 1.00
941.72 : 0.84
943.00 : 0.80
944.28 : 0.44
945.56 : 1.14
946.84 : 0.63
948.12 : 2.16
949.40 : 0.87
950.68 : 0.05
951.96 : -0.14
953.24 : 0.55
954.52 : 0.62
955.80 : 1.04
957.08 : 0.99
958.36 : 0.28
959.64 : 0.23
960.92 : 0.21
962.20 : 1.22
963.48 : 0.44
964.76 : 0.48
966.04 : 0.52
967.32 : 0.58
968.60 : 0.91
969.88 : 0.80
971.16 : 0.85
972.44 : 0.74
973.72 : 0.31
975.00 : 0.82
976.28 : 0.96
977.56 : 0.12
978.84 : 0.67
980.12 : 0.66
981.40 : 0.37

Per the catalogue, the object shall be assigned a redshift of 1.05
